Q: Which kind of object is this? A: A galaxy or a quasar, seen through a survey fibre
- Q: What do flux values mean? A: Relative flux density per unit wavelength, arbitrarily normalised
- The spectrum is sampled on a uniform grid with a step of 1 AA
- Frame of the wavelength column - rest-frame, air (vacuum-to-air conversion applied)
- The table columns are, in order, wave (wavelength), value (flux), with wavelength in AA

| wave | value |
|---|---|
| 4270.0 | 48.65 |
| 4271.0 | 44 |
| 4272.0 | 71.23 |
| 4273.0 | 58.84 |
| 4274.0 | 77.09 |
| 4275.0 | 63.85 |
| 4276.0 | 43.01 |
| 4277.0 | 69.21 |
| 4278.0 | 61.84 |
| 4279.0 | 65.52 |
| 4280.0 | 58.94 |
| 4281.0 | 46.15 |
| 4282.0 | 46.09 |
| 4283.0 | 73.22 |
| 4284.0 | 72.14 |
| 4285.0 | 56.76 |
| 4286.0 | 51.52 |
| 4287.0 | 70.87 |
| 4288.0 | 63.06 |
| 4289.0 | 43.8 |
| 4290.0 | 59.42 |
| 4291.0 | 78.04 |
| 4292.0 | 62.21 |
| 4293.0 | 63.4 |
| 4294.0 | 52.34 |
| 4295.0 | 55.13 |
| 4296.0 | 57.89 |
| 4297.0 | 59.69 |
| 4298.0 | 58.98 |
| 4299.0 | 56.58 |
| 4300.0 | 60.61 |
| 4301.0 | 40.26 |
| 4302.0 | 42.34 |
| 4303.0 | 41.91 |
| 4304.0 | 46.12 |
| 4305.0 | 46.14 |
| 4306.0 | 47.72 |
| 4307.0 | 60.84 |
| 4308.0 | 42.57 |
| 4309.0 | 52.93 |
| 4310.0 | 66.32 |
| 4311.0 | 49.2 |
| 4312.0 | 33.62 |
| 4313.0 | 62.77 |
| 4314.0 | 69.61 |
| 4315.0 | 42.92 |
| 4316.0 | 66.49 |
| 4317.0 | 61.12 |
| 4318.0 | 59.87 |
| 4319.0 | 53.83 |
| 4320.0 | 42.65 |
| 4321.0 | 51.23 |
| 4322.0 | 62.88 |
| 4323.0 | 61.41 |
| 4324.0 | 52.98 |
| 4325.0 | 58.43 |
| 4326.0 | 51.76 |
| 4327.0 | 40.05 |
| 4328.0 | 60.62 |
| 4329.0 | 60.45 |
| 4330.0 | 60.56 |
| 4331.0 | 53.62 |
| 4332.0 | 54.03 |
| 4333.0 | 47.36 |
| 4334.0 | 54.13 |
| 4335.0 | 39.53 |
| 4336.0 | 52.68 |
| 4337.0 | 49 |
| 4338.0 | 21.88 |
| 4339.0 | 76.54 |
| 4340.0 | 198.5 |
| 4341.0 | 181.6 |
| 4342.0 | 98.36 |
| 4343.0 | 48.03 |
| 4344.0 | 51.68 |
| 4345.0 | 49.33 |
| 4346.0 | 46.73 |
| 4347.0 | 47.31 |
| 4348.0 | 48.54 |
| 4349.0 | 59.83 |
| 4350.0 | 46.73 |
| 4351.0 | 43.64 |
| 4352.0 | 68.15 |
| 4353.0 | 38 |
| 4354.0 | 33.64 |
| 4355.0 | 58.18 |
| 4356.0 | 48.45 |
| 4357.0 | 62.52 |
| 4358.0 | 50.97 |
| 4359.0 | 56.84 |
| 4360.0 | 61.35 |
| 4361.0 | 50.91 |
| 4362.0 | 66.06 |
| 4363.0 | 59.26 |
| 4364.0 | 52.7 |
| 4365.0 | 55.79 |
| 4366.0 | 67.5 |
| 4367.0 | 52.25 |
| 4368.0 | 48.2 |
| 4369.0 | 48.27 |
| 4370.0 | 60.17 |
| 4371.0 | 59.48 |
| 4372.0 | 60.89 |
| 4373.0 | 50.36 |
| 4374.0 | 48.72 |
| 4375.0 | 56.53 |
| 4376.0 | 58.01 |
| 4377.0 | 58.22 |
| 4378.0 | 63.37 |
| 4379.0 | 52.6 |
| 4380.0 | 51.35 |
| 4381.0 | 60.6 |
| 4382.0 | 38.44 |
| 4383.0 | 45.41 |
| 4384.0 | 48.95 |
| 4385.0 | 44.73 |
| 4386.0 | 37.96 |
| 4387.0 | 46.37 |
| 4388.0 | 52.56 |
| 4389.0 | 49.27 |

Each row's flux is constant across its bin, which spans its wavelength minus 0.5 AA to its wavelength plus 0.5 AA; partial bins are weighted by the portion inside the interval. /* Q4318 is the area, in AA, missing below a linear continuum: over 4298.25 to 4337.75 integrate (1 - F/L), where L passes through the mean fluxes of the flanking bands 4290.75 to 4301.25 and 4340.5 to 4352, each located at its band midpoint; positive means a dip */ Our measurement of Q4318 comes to 5.84 AA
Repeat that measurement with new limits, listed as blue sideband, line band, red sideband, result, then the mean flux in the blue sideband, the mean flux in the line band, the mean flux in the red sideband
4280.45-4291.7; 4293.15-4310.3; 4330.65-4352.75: 2.56 AA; 60.1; 52.3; 65.1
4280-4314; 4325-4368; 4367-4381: -3.64 AA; 55.4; 60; 55.2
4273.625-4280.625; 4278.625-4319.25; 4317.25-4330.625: 2.01 AA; 62.2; 56.1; 55.2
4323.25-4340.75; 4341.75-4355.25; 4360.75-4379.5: 1.82 AA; 62.4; 51.8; 56.4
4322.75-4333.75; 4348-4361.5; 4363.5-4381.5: 0.78 AA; 54.5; 52.1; 55.8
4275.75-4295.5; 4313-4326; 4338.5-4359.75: 1.39 AA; 59.8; 57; 67.2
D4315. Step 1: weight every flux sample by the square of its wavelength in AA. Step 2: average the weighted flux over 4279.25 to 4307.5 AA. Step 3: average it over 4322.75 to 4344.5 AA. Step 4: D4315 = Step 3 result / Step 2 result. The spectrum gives 1.22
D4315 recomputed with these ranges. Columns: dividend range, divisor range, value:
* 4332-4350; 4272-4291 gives 1.15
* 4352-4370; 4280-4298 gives 0.94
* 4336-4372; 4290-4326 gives 1.15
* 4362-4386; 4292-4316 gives 1.05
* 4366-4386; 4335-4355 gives 0.82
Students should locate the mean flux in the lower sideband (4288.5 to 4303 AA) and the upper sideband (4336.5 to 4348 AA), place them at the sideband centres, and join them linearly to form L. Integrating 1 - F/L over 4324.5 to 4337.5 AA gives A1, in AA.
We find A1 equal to 3.6 AA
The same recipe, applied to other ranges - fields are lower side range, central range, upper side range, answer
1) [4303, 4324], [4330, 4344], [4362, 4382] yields -4.89 AA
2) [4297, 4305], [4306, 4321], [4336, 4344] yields 2.03 AA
